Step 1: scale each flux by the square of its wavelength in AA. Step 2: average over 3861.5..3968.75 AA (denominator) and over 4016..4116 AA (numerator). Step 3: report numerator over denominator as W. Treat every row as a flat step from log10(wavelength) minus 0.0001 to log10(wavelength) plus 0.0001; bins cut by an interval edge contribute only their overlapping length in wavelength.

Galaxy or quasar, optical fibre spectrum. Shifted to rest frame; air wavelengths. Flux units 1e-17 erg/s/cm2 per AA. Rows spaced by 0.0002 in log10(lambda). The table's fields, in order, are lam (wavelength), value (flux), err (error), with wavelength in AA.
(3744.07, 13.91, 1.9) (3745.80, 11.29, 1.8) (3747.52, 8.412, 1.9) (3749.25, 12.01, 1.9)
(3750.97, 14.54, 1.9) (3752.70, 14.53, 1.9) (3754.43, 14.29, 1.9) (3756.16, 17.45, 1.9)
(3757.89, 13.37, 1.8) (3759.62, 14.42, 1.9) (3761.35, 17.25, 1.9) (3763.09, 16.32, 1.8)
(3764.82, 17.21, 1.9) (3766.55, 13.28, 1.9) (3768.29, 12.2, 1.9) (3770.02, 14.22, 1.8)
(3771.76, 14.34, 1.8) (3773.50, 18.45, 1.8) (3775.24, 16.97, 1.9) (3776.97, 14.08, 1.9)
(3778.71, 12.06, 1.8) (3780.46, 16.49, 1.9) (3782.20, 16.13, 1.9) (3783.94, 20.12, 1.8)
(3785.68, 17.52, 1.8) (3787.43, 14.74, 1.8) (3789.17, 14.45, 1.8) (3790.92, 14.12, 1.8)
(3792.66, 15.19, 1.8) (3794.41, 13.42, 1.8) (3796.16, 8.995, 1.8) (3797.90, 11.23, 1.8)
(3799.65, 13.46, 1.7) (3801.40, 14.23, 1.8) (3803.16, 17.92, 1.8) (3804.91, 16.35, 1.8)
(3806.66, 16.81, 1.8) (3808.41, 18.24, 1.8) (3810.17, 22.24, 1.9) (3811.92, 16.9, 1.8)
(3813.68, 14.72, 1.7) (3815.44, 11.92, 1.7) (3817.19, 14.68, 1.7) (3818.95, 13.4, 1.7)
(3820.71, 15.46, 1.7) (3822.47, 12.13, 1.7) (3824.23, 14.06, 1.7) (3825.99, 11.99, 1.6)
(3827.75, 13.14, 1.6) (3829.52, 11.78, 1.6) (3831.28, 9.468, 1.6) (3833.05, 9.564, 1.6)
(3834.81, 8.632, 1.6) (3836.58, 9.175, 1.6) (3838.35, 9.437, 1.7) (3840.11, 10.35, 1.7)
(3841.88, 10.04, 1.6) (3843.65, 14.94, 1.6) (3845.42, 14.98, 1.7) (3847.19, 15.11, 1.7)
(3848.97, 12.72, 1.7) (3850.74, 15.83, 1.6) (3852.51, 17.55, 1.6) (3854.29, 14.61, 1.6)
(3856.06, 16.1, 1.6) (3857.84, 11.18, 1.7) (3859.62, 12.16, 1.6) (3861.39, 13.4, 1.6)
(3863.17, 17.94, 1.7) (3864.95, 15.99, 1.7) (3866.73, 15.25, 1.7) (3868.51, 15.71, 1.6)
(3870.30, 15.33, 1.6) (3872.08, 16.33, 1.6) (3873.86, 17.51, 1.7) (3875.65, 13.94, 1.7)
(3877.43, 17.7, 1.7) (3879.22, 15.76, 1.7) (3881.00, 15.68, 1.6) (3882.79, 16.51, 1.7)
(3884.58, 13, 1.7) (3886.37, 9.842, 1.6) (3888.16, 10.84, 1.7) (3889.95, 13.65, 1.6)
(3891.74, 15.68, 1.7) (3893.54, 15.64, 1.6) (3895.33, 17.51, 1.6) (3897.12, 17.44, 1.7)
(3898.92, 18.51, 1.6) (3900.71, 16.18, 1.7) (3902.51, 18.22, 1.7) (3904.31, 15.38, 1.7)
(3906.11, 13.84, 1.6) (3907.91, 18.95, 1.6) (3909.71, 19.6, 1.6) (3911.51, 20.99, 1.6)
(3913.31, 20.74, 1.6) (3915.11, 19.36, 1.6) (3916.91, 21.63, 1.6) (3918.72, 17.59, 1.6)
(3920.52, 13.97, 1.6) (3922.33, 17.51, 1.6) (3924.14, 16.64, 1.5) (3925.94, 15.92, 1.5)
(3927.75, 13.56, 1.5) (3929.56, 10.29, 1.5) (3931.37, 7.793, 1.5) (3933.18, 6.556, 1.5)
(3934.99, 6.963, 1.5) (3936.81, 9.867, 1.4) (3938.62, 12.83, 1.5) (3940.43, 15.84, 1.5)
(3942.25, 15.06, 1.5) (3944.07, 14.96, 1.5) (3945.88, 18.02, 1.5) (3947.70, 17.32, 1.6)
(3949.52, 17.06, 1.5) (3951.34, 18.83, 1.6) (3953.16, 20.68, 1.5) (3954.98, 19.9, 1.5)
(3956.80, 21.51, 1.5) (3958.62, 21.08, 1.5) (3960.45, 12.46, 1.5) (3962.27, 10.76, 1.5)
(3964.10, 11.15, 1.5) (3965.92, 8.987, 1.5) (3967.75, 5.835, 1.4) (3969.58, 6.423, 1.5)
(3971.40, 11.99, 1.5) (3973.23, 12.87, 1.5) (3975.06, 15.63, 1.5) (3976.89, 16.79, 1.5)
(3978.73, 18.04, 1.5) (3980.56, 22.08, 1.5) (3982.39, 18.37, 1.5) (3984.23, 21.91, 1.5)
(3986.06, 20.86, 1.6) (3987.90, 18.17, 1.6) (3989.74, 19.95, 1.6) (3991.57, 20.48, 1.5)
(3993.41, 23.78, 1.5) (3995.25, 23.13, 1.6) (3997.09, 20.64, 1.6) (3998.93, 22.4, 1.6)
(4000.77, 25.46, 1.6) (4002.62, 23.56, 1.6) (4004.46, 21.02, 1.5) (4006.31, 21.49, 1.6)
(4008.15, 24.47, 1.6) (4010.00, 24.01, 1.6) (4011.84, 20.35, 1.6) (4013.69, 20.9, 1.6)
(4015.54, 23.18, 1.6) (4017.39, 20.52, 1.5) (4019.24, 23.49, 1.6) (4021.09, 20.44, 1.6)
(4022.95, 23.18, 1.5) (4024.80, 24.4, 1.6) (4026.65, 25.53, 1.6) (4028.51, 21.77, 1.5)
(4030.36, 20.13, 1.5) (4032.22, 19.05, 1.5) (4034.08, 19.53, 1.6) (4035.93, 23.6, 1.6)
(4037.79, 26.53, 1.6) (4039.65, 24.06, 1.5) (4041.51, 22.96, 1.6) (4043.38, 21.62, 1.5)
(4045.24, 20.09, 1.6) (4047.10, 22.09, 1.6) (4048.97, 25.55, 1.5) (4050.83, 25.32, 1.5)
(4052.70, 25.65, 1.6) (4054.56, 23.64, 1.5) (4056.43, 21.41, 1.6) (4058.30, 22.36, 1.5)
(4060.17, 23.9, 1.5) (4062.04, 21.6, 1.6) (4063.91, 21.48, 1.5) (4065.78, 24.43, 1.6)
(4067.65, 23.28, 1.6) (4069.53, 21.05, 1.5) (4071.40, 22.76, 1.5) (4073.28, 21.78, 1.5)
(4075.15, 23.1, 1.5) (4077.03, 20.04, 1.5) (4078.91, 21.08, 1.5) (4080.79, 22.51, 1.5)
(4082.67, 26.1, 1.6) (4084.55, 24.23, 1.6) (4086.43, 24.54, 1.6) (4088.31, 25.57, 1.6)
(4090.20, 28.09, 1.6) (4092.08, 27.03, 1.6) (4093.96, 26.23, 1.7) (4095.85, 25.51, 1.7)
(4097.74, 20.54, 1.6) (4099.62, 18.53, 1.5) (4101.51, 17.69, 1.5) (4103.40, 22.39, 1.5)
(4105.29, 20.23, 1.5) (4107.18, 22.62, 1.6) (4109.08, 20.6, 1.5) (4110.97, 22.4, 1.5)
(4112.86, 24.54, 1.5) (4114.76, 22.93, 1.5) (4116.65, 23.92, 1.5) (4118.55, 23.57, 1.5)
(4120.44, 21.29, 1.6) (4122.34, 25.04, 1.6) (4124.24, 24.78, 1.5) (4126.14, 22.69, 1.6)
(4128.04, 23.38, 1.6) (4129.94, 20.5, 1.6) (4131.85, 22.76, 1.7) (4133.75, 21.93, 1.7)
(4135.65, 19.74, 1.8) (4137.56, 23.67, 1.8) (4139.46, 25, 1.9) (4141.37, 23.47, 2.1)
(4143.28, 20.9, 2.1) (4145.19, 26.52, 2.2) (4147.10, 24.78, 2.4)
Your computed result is 1.6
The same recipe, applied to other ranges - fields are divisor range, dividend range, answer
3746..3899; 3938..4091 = 1.57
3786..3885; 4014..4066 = 1.78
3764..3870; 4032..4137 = 1.84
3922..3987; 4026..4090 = 1.63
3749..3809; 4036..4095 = 1.81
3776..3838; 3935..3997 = 1.26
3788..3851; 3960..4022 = 1.51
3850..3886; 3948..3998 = 1.18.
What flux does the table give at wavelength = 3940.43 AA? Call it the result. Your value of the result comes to 15.84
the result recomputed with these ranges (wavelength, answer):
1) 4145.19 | 26.52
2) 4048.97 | 25.55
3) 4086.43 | 24.54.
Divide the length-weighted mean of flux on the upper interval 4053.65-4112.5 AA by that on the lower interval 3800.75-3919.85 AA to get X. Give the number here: 1.51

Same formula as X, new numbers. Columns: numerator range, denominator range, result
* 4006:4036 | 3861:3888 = 1.45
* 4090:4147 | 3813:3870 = 1.73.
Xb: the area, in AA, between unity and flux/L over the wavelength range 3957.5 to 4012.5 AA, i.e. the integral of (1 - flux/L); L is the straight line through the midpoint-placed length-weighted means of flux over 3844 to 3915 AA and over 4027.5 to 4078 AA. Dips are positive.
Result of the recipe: 5.1 AA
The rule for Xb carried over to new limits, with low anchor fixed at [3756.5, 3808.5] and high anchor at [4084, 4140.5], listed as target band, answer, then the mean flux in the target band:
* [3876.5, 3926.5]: 3.89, 16.6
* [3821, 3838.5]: 5.47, 11.1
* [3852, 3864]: 1.64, 14.6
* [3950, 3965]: 1.75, 17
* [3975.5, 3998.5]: -0.29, 20.3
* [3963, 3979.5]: 6.52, 11.9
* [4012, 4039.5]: -1.74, 22.3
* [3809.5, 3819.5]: 0.18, 15.6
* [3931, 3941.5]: 4.83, 10.2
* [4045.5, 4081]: -1.43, 22.7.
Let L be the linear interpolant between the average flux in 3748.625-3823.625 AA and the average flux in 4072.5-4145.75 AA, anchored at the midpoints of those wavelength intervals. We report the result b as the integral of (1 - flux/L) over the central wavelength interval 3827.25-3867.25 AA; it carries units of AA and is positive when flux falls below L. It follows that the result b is 8.69 AA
